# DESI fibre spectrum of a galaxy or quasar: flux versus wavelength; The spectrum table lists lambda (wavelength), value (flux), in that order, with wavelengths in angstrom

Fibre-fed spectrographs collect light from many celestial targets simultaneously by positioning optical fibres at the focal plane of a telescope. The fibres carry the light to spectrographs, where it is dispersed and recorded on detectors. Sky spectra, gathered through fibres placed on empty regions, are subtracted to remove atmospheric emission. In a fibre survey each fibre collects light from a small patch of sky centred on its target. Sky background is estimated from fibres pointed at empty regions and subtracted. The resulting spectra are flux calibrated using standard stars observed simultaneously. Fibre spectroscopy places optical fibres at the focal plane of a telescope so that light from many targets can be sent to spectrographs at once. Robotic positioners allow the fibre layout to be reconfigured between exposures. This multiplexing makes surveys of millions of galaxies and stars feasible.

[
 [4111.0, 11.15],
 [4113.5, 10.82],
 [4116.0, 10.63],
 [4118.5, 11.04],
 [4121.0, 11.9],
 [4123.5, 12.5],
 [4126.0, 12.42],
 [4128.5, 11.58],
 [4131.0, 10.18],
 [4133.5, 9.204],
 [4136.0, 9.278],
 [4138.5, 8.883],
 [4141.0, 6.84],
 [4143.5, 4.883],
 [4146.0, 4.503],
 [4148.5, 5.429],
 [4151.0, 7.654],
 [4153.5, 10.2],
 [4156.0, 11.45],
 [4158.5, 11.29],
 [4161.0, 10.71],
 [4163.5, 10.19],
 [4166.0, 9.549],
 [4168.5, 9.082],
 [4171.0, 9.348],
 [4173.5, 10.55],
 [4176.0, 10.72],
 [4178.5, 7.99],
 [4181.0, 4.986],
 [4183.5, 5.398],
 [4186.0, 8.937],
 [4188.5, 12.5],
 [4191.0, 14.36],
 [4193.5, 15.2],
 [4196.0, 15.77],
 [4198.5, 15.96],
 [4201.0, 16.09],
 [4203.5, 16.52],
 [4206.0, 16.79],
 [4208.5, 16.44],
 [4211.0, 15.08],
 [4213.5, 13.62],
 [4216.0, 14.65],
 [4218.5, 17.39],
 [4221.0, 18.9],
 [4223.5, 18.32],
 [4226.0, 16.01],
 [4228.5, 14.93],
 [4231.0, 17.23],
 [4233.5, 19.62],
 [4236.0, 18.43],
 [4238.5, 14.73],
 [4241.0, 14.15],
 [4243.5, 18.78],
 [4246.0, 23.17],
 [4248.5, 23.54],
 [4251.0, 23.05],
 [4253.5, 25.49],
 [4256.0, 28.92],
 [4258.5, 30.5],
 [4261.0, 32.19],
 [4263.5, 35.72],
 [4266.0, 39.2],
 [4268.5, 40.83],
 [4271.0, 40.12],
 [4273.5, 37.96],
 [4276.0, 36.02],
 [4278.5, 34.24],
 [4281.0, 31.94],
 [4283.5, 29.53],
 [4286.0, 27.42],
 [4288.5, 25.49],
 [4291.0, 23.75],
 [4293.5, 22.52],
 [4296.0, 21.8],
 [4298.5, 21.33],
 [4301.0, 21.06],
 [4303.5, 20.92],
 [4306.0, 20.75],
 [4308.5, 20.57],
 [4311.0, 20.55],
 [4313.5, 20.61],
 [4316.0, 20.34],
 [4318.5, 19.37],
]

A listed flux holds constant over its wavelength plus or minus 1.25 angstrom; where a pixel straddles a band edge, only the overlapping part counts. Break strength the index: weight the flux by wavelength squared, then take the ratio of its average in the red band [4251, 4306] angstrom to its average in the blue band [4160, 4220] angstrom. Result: 2.5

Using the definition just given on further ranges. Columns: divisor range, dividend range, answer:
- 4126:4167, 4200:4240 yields 1.91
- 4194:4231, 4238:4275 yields 1.82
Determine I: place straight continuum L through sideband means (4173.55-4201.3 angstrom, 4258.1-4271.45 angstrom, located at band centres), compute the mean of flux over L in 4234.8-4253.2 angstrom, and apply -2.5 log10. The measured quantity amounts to 0.46 mag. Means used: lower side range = 11.4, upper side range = 36.6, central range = 19.7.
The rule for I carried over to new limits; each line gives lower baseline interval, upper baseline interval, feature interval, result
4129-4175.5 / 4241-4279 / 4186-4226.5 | 0.25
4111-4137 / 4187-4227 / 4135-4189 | 0.46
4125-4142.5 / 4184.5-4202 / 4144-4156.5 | 0.42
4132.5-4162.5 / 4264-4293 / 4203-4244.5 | 0.34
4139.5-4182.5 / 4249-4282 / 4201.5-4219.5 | 0.27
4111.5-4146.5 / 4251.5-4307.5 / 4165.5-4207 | 0.43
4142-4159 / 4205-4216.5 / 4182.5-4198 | 0.05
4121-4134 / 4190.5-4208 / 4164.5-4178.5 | 0.41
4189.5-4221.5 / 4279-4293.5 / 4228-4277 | -0.16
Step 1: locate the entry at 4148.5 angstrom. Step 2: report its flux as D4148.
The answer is 5.429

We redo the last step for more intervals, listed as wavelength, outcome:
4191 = 14.36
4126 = 12.42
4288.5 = 25.49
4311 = 20.55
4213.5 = 13.62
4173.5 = 10.55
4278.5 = 34.24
